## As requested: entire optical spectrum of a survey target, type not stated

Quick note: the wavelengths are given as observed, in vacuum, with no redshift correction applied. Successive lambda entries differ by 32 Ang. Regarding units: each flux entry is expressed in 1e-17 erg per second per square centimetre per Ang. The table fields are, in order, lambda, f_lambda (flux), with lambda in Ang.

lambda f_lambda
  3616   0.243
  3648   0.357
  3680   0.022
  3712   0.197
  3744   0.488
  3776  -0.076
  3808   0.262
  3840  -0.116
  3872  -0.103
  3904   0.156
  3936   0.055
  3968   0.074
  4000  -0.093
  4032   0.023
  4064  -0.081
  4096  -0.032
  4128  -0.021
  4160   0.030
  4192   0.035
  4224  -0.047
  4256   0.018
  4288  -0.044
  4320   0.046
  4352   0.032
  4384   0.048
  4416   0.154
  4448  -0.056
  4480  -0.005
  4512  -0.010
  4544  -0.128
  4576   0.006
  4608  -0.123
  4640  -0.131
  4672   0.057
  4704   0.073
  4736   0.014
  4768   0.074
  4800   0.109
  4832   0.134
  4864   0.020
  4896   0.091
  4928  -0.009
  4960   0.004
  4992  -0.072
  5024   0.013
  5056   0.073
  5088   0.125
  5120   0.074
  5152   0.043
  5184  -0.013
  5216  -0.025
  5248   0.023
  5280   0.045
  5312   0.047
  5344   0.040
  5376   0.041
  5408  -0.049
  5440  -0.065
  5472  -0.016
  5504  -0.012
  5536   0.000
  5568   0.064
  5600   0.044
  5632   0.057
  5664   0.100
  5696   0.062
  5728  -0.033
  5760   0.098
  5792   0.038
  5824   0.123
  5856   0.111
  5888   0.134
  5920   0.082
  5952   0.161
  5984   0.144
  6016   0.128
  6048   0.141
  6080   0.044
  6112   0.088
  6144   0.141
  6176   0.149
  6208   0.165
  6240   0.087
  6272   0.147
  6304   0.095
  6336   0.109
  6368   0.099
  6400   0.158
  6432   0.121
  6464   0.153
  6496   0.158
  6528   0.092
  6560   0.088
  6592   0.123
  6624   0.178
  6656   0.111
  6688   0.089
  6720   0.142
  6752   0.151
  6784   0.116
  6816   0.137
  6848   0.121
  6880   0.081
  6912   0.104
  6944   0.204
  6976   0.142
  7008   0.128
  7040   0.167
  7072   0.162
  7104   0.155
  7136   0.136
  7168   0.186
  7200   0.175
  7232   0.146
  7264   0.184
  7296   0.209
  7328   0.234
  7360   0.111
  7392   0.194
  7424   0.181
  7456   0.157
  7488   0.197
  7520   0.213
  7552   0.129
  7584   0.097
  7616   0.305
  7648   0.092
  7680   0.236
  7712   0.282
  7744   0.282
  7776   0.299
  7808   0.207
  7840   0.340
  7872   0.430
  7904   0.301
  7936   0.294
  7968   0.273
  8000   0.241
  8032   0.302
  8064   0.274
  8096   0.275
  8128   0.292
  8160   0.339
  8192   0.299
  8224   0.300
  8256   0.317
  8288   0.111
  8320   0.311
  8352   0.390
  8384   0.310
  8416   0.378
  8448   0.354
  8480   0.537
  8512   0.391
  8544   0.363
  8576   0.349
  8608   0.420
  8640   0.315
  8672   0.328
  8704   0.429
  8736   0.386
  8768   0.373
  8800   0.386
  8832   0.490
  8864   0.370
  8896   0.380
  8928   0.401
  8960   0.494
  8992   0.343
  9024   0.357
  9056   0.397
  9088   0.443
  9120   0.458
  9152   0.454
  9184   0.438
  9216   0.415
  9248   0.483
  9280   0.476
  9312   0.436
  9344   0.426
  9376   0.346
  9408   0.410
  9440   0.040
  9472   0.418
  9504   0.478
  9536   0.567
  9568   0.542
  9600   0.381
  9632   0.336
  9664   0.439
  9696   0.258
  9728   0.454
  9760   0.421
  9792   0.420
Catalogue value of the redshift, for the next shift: 0.926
